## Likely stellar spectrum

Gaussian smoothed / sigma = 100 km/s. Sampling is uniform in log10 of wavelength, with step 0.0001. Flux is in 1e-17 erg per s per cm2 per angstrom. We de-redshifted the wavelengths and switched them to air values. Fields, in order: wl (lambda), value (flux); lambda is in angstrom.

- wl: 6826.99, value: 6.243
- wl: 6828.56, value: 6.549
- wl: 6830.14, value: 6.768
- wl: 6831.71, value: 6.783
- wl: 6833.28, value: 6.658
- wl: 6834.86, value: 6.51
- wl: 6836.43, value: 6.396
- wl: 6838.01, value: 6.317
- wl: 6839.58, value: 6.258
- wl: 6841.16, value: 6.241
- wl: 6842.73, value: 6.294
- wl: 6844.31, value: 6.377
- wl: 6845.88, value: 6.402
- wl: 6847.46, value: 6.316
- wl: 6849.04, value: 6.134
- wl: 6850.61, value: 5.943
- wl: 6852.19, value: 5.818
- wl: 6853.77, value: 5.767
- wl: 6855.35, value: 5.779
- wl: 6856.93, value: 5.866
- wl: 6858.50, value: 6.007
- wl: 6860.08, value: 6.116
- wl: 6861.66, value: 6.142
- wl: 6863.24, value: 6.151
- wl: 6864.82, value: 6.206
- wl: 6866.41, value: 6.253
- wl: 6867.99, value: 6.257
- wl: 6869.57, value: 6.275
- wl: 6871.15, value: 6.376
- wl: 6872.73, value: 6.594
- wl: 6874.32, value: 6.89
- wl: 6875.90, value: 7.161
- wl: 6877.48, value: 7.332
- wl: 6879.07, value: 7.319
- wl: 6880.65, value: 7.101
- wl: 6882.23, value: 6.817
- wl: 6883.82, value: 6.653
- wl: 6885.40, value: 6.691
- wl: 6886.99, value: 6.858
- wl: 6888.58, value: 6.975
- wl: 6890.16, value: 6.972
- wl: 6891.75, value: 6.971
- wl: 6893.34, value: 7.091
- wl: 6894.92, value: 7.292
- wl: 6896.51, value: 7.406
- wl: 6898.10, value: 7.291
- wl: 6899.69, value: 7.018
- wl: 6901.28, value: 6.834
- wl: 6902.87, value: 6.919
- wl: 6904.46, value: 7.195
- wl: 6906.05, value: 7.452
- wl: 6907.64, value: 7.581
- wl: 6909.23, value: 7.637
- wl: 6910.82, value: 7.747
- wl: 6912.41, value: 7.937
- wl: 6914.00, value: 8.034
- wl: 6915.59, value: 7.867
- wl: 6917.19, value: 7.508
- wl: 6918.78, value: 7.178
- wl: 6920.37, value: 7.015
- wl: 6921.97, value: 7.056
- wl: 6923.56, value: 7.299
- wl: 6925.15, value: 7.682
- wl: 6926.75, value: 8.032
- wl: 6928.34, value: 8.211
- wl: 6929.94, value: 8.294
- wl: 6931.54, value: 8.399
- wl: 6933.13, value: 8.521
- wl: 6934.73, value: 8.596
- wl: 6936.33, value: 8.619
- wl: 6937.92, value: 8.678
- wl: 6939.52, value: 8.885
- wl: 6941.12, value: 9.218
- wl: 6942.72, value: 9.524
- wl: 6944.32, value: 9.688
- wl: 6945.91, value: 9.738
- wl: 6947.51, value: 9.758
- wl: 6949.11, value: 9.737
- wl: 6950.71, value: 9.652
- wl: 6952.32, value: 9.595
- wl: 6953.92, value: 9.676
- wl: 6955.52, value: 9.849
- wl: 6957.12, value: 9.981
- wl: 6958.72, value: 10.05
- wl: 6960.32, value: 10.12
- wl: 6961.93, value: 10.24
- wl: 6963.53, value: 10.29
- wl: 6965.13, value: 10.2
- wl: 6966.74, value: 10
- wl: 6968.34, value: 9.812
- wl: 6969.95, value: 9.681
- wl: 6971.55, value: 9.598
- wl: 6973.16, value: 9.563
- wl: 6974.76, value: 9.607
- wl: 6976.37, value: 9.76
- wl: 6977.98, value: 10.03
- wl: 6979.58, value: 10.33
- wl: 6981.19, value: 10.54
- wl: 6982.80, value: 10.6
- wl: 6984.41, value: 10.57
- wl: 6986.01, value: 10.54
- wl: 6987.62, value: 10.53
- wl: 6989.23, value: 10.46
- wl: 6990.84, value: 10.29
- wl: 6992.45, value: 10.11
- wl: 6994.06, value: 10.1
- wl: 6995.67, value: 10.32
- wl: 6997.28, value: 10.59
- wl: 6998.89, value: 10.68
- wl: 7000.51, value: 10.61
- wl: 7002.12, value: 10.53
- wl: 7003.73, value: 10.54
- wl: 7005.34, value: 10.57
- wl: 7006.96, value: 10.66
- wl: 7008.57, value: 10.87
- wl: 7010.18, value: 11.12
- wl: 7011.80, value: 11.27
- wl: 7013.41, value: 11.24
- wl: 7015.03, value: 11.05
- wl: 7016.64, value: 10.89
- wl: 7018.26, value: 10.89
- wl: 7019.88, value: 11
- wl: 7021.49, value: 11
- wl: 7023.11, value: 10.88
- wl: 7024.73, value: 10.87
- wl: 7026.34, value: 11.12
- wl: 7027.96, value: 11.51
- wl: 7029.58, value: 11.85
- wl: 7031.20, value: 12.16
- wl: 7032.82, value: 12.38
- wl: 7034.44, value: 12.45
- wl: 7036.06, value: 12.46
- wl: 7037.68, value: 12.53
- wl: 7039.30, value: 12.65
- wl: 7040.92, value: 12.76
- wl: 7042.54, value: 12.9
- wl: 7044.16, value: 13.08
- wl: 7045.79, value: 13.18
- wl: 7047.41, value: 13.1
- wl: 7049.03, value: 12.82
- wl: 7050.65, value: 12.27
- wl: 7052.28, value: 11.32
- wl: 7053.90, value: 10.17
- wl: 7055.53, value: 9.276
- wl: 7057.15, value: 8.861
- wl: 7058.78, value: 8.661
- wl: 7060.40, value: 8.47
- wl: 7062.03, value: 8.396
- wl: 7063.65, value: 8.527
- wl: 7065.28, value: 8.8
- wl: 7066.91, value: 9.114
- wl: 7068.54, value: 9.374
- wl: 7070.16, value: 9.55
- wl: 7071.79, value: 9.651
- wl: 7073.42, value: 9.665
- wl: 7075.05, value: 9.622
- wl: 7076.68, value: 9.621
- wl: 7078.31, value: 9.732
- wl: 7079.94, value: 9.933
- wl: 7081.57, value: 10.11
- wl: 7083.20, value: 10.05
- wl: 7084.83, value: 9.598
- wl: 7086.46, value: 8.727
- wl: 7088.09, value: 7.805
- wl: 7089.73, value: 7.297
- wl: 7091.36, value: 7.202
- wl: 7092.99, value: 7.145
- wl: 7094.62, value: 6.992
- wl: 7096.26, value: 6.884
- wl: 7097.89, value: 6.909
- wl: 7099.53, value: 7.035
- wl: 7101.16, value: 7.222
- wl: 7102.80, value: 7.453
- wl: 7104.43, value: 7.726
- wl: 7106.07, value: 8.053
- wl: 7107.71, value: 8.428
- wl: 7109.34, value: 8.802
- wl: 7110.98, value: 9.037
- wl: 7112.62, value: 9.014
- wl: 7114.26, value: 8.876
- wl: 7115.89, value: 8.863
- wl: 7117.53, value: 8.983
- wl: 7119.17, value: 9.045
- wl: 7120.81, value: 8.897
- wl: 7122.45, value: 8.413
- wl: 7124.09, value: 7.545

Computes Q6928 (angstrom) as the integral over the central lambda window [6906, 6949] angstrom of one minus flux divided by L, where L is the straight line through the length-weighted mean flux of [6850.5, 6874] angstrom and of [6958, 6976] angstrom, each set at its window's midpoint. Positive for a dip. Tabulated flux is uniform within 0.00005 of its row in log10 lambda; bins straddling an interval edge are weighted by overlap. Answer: 1.2 angstrom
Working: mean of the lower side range 6.12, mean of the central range 8.27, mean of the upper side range 9.92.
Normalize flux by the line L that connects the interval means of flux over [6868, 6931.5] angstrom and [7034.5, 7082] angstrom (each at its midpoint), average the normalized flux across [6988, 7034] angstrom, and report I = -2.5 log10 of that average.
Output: -0.14 mag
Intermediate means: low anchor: 7.25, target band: 10.9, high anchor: 10.6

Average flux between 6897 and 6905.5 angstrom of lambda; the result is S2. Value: 7.07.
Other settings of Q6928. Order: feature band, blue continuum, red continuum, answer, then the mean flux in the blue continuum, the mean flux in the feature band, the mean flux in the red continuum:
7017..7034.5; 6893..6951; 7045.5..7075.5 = -3.5 angstrom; 8.07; 11.4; 9.99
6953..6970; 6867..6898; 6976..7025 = -1.1 angstrom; 6.9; 10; 10.6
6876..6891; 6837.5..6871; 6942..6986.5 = 0.4 angstrom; 6.14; 6.98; 9.95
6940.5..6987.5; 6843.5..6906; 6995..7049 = -1.8 angstrom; 6.61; 9.94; 11.5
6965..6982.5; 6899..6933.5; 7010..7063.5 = -1.0 angstrom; 7.6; 9.93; 11.3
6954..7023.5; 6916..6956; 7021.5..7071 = -4.3 angstrom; 8.64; 10.4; 11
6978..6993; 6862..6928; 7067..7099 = -4.8 angstrom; 7.1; 10.4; 8.72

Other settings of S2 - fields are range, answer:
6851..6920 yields 6.87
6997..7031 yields 11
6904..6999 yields 9.21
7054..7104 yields 8.6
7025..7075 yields 10.9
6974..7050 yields 11.2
